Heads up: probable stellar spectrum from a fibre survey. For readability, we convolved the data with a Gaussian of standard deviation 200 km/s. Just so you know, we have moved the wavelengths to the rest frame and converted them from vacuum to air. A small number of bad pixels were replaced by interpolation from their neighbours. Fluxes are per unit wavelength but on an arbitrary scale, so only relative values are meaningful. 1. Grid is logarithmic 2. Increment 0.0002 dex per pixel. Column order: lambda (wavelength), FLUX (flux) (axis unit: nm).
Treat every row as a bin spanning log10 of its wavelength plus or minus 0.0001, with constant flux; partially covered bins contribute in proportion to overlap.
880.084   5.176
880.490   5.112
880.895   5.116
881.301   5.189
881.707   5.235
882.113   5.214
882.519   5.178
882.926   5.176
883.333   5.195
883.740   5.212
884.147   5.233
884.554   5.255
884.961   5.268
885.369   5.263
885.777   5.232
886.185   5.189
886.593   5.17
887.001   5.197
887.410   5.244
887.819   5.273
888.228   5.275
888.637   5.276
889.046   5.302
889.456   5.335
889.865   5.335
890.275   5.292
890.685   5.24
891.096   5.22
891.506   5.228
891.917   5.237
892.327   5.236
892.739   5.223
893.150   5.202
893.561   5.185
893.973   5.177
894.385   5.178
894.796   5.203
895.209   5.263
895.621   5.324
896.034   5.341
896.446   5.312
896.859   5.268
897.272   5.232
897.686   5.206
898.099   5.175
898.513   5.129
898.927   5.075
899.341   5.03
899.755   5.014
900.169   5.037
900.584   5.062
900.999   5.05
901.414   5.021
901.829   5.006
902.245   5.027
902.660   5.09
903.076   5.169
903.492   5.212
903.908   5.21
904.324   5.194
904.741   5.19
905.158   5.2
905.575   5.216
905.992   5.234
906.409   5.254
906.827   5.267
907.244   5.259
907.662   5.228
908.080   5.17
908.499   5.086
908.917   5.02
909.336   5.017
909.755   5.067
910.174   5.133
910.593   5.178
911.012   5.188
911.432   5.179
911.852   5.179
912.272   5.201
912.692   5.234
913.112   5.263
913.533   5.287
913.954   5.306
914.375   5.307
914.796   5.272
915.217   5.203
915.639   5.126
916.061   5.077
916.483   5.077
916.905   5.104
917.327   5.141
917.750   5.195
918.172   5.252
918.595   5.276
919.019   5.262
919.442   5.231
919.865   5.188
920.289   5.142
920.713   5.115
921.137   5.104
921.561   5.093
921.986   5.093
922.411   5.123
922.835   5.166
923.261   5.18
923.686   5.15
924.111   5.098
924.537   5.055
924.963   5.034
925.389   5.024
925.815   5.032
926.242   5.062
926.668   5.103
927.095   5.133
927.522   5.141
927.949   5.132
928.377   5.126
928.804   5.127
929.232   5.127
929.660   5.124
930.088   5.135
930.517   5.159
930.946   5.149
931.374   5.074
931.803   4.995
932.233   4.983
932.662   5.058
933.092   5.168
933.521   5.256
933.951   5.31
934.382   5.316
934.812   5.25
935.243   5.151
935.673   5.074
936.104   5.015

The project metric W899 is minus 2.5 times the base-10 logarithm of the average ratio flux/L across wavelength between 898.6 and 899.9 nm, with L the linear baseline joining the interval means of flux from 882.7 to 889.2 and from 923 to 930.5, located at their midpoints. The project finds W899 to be 0.03 mag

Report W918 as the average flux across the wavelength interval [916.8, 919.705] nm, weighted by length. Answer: 5.21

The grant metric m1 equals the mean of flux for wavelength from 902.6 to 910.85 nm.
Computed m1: 5.17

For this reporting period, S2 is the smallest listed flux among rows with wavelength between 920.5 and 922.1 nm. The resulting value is 5.093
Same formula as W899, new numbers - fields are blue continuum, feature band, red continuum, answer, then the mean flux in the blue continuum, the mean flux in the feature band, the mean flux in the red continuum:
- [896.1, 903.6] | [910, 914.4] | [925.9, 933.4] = -0.022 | 5.12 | 5.22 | 5.11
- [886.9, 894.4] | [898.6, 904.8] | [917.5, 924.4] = 0.027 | 5.25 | 5.09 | 5.17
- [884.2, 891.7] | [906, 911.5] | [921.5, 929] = 0.002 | 5.26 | 5.16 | 5.1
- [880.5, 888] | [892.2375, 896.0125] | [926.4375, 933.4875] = -0.008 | 5.21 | 5.23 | 5.11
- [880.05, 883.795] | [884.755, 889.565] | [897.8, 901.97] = -0.022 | 5.18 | 5.25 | 5.06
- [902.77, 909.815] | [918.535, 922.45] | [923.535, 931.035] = -0.006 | 5.18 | 5.16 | 5.1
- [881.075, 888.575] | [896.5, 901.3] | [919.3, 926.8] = 0.013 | 5.22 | 5.12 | 5.11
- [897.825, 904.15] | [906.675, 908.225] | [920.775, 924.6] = -0.029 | 5.09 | 5.23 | 5.12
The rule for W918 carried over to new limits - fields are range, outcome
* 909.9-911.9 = 5.17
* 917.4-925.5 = 5.15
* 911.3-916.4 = 5.22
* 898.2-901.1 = 5.06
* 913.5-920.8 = 5.2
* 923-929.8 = 5.1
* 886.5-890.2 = 5.27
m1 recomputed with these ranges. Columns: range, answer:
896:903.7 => 5.12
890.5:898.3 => 5.23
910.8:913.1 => 5.2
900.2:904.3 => 5.1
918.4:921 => 5.2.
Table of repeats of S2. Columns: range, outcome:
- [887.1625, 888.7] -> 5.244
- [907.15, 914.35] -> 5.017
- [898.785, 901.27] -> 5.014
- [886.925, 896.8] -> 5.177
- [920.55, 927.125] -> 5.024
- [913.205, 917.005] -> 5.077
